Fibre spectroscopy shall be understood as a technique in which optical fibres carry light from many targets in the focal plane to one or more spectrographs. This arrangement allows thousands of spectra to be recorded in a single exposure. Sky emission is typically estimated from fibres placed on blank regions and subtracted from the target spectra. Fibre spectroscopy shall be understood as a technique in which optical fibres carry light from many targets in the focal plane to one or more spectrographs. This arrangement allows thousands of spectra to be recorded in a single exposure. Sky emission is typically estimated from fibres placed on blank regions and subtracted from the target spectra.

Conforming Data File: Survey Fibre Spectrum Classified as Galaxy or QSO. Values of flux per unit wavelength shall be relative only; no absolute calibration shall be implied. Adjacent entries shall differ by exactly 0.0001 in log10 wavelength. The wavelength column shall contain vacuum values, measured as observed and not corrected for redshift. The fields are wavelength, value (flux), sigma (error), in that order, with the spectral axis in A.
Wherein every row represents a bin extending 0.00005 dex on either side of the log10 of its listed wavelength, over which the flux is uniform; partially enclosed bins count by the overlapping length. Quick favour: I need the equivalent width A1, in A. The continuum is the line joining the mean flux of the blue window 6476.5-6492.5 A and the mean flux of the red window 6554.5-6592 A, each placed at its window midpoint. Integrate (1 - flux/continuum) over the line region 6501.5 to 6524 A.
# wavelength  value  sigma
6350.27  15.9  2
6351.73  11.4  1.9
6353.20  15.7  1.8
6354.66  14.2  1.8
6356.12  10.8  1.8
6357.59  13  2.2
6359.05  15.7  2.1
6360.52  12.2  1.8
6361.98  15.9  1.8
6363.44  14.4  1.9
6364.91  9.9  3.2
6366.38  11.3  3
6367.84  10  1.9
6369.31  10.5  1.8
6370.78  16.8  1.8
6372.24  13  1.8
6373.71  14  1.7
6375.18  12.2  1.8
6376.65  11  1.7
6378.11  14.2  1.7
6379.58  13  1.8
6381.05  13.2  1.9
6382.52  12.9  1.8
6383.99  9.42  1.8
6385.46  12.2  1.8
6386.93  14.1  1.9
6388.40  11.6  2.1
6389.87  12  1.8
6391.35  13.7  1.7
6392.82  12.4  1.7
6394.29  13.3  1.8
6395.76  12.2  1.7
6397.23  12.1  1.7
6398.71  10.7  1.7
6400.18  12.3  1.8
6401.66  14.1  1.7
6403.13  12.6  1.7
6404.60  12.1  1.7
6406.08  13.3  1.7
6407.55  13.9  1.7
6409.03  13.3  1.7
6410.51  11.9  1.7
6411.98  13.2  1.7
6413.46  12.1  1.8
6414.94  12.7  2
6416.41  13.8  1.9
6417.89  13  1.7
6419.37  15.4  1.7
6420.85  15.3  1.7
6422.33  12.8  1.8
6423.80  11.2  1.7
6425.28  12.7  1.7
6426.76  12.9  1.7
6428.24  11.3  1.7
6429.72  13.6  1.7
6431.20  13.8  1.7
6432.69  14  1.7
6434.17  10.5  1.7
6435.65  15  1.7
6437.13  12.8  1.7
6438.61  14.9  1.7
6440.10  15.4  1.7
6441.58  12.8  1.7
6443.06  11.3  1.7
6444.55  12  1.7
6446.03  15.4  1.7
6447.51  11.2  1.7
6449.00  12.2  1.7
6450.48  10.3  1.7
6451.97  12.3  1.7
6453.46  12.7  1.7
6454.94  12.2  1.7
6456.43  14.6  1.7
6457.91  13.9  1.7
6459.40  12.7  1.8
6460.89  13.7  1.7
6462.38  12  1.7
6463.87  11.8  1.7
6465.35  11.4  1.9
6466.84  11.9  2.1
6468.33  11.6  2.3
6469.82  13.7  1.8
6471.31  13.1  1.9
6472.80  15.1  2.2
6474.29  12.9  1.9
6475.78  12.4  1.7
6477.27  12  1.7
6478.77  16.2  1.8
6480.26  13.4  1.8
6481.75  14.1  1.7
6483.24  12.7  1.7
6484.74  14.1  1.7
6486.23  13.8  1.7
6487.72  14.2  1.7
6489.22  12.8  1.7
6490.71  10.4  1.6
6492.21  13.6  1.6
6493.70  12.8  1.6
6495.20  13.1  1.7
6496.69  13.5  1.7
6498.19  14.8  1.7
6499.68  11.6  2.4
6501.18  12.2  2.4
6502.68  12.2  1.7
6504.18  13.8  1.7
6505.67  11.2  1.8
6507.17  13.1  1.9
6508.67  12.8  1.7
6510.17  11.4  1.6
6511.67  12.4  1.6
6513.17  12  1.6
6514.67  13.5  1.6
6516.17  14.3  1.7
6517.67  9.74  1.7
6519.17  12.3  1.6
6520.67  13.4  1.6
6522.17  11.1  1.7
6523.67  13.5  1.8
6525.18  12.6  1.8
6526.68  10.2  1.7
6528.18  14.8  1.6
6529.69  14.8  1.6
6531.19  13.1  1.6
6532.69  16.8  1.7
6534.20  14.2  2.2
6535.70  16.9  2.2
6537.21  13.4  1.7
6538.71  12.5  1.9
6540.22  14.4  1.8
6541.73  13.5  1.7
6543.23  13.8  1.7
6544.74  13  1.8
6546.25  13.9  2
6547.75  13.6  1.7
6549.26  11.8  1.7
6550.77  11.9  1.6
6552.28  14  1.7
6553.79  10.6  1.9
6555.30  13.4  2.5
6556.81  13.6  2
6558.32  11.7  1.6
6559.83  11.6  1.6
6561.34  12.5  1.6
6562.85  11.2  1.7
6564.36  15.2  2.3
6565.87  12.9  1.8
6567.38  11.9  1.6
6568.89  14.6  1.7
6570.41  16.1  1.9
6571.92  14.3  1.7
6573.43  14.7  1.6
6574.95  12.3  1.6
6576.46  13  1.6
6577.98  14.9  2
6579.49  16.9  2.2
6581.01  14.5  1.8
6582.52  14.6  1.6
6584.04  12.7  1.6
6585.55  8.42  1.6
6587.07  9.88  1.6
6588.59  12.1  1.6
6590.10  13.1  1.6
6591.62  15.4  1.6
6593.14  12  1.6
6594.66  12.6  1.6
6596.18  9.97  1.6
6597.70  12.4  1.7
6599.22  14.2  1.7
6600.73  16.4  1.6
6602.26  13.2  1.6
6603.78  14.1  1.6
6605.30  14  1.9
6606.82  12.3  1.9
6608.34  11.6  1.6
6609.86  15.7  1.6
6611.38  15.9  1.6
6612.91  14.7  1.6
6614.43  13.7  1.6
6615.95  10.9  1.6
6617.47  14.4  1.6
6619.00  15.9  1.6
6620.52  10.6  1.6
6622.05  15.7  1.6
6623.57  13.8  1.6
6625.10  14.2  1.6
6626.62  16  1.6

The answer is 1.5 A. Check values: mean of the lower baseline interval 13.4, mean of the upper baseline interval 13.2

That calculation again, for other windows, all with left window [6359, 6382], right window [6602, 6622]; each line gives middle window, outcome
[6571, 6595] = 0.63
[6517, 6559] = 0.86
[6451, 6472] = 0.84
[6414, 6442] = -0.62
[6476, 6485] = -0.27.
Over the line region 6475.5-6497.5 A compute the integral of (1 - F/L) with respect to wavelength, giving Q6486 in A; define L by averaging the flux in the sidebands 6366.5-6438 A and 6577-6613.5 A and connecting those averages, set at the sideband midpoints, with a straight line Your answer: -0.4 A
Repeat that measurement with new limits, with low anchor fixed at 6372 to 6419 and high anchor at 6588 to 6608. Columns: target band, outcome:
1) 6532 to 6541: -1.13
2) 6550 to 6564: 0.78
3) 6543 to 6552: 0.04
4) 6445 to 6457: 0.24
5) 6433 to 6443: -0.50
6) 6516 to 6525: 0.50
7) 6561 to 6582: -1.34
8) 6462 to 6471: 0.52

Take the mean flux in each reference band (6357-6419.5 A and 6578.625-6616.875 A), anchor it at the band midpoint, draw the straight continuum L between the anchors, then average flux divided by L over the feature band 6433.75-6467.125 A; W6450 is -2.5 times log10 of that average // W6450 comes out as 0.01 mag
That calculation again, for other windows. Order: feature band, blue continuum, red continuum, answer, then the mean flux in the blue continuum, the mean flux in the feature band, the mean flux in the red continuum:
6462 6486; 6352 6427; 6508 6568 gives -0.01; 12.9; 13.1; 13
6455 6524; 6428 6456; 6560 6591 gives 0.01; 12.9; 12.9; 13.3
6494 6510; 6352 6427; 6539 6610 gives 0.02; 12.9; 12.8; 13.2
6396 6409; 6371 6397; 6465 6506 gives 0.01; 12.7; 12.7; 13.1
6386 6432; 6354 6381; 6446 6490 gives 0.00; 12.9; 12.9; 13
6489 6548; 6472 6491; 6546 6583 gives 0.03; 13.5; 13.1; 13.4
